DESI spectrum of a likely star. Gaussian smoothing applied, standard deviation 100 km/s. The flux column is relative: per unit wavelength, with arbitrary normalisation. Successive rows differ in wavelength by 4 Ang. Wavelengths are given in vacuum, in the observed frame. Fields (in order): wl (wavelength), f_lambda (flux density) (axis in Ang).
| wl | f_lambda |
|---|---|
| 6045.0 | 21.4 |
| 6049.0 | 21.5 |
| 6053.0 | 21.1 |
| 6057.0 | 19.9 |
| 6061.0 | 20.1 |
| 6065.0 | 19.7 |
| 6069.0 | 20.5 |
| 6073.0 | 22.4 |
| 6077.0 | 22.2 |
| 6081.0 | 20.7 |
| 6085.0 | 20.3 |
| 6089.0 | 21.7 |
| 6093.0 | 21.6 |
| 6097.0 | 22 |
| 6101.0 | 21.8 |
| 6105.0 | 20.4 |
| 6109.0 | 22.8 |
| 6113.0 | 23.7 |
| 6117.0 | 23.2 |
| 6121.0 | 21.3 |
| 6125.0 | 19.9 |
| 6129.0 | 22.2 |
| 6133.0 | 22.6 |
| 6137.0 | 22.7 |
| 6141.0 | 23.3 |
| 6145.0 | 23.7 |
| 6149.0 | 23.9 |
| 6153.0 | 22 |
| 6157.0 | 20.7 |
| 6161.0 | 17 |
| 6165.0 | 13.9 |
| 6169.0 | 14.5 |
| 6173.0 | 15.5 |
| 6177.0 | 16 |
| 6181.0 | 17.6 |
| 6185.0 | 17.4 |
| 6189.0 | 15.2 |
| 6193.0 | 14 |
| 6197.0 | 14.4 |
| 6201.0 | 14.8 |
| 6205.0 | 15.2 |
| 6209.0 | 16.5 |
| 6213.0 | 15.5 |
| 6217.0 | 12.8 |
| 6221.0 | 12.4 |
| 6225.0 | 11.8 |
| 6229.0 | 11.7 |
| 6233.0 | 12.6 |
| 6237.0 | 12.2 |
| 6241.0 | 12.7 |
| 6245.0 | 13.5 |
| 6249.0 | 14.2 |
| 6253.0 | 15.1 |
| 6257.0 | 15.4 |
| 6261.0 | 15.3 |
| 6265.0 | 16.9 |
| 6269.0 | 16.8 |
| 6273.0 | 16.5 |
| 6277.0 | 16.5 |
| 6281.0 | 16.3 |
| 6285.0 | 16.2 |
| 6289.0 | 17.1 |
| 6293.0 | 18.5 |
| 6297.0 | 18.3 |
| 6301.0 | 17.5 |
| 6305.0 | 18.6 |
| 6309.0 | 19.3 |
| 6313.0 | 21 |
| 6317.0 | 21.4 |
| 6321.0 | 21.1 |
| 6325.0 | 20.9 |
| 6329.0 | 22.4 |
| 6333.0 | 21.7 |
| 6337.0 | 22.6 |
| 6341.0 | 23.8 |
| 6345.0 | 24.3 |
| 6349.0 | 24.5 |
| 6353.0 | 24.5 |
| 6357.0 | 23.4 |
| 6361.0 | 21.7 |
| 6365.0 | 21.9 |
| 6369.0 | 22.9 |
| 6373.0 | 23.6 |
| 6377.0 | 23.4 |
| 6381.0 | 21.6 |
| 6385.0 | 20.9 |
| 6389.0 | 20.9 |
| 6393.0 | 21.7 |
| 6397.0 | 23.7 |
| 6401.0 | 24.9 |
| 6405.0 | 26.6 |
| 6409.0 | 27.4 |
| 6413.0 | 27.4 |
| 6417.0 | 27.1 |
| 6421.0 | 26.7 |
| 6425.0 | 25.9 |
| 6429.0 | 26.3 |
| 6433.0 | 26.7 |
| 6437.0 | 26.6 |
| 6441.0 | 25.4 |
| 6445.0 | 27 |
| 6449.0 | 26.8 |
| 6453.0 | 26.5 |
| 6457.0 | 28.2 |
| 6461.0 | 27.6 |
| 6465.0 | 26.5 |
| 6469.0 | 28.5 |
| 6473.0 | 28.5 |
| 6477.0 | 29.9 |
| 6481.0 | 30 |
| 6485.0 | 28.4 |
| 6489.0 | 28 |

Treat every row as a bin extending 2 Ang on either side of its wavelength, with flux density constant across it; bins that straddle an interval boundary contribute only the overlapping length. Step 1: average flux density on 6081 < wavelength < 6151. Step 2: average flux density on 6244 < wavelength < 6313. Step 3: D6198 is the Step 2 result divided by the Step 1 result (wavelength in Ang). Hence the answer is 0.8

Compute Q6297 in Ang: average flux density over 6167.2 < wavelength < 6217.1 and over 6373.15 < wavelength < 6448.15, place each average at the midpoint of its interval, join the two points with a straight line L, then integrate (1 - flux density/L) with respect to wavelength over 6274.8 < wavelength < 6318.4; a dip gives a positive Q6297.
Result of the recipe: 4.0 Ang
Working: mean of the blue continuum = 15.4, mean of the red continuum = 25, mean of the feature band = 18.2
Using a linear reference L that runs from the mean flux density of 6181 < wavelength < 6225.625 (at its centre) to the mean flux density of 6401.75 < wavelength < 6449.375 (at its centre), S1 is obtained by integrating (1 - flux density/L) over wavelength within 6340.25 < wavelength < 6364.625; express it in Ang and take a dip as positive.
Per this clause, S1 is -0.9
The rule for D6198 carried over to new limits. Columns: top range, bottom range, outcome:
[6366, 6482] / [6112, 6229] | 1.44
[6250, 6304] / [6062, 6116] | 0.77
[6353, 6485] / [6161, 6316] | 1.64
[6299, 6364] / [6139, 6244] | 1.36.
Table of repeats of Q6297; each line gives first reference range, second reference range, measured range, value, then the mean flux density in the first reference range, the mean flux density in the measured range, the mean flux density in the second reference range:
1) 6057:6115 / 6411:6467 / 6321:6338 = 2.3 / 21.4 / 21.8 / 26.8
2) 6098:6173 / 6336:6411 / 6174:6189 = 3.3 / 21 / 16.7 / 23.4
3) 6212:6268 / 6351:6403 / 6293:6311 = -0.7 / 13.7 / 18.4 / 22.7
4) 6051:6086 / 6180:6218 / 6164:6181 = 1.1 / 20.8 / 15.3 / 15.3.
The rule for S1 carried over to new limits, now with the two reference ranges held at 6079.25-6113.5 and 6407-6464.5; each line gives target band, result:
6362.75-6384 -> 2.7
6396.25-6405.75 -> 0.4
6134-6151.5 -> -0.8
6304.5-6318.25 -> 2.6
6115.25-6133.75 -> 0.2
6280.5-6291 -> 3.4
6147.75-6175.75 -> 5.7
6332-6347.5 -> 1.3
